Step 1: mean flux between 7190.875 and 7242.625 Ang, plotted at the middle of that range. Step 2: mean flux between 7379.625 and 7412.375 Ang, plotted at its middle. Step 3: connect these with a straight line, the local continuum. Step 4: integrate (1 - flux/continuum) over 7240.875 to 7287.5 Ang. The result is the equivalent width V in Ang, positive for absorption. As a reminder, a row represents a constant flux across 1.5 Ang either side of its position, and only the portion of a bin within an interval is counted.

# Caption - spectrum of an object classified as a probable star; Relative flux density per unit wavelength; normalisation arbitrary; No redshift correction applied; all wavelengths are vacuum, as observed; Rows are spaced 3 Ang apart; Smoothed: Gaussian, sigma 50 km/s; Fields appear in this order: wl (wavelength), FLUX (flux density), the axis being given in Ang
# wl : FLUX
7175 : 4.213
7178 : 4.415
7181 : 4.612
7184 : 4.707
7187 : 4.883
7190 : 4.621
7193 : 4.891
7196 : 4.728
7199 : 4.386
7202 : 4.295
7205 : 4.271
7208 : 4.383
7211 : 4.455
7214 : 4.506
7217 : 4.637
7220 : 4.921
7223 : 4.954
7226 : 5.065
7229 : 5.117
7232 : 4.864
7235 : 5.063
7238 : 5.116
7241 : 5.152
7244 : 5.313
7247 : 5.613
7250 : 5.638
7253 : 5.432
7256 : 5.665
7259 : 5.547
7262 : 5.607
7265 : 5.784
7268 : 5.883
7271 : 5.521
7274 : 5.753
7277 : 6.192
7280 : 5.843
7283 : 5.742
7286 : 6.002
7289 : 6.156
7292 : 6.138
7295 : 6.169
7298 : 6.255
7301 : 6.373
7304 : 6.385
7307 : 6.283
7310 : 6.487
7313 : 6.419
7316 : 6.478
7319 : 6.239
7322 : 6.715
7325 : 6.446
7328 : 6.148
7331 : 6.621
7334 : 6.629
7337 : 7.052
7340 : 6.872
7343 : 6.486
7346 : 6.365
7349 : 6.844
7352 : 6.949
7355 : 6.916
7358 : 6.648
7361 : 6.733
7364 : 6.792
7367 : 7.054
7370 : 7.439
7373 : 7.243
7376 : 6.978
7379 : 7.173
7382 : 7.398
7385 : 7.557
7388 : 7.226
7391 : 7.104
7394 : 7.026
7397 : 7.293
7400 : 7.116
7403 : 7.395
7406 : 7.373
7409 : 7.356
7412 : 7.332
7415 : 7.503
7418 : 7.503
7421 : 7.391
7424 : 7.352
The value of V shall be -2.2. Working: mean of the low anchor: 4.75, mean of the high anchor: 7.28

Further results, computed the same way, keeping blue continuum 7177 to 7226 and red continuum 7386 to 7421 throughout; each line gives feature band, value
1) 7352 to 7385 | -1.1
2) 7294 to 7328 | -1.7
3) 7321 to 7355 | -1.2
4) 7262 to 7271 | -0.4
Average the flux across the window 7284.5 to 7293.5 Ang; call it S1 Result 6.1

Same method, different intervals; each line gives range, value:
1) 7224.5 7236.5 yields 5.03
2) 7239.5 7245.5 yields 5.23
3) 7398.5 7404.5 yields 7.26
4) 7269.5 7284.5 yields 5.81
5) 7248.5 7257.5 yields 5.58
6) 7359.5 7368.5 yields 6.86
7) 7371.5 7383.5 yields 7.2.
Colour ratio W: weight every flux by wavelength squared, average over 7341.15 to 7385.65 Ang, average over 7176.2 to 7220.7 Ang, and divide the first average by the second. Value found 1.6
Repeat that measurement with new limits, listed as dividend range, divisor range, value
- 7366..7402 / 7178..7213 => 1.67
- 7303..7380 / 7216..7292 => 1.25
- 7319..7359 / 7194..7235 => 1.47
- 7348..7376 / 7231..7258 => 1.35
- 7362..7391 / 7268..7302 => 1.23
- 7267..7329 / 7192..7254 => 1.29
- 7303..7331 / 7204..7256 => 1.31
